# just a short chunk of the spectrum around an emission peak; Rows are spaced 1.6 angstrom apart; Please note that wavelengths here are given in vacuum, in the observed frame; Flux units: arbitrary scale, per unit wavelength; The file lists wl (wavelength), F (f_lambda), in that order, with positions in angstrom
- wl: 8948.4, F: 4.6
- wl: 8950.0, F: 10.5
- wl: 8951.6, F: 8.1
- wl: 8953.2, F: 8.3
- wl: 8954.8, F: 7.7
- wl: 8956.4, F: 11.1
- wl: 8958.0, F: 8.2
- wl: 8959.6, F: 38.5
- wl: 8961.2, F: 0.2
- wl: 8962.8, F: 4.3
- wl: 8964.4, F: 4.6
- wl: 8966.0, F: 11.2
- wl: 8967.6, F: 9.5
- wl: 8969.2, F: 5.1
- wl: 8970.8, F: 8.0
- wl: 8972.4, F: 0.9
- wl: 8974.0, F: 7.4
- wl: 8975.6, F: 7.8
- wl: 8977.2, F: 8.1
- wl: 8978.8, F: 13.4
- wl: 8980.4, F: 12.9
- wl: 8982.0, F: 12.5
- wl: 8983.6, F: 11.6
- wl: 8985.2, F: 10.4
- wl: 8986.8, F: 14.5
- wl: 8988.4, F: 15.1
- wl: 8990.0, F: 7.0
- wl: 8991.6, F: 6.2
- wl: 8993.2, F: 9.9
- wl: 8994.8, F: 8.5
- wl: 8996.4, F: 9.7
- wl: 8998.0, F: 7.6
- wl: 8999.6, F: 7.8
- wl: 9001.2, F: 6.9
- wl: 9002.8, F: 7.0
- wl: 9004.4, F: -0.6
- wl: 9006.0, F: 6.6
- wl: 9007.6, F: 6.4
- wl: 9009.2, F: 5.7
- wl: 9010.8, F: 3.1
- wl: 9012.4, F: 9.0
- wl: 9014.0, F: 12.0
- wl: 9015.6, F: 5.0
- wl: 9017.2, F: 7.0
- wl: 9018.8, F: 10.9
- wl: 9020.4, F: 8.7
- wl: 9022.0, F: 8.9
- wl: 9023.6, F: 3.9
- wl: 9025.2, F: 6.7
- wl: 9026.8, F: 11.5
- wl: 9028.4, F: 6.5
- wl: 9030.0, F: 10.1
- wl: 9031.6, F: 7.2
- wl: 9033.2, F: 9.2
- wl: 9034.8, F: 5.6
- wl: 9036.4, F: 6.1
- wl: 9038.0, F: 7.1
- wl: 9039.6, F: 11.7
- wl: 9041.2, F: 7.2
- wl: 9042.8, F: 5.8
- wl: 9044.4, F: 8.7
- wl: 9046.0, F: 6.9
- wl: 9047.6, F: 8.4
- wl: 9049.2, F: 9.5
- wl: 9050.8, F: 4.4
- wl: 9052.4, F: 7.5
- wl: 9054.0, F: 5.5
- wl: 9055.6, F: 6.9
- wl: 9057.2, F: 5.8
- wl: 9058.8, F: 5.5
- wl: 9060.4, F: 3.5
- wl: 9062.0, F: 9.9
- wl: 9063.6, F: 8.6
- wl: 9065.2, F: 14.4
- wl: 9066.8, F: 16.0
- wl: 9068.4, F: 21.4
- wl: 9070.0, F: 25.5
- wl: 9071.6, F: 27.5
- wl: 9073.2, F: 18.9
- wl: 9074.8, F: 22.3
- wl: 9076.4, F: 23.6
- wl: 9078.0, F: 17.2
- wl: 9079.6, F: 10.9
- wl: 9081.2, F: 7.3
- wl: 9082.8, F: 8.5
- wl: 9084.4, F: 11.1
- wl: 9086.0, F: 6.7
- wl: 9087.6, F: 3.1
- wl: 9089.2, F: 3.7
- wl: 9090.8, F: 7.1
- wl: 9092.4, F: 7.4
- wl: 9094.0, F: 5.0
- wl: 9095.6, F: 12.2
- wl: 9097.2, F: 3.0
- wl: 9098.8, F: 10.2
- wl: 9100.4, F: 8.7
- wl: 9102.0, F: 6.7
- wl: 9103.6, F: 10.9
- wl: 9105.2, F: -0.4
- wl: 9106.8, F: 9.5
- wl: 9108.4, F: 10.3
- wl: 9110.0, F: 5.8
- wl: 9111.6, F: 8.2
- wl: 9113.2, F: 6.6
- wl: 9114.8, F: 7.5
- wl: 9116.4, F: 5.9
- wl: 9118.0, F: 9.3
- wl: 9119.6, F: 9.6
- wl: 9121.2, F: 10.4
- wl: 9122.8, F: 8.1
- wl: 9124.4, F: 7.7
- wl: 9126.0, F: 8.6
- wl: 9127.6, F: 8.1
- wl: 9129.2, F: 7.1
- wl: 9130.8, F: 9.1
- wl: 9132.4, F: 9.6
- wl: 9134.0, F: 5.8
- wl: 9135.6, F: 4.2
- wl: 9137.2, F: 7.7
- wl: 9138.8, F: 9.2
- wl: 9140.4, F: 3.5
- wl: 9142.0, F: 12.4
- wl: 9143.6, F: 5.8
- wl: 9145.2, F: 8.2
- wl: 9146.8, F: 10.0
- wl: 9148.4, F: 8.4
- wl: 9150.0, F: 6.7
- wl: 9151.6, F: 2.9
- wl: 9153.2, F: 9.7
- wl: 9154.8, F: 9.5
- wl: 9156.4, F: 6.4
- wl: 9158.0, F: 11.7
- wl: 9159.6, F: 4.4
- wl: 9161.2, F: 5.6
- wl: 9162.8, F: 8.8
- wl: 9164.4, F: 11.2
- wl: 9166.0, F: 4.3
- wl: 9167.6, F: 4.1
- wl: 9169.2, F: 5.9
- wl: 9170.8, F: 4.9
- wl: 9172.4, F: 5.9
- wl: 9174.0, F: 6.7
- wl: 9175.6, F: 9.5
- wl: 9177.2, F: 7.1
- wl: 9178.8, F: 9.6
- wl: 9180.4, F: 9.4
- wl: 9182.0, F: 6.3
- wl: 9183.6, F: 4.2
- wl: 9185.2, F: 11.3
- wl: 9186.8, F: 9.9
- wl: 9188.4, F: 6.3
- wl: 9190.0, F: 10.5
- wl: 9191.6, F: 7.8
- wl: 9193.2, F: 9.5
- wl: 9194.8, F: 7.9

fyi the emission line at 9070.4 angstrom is [O III] 5007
